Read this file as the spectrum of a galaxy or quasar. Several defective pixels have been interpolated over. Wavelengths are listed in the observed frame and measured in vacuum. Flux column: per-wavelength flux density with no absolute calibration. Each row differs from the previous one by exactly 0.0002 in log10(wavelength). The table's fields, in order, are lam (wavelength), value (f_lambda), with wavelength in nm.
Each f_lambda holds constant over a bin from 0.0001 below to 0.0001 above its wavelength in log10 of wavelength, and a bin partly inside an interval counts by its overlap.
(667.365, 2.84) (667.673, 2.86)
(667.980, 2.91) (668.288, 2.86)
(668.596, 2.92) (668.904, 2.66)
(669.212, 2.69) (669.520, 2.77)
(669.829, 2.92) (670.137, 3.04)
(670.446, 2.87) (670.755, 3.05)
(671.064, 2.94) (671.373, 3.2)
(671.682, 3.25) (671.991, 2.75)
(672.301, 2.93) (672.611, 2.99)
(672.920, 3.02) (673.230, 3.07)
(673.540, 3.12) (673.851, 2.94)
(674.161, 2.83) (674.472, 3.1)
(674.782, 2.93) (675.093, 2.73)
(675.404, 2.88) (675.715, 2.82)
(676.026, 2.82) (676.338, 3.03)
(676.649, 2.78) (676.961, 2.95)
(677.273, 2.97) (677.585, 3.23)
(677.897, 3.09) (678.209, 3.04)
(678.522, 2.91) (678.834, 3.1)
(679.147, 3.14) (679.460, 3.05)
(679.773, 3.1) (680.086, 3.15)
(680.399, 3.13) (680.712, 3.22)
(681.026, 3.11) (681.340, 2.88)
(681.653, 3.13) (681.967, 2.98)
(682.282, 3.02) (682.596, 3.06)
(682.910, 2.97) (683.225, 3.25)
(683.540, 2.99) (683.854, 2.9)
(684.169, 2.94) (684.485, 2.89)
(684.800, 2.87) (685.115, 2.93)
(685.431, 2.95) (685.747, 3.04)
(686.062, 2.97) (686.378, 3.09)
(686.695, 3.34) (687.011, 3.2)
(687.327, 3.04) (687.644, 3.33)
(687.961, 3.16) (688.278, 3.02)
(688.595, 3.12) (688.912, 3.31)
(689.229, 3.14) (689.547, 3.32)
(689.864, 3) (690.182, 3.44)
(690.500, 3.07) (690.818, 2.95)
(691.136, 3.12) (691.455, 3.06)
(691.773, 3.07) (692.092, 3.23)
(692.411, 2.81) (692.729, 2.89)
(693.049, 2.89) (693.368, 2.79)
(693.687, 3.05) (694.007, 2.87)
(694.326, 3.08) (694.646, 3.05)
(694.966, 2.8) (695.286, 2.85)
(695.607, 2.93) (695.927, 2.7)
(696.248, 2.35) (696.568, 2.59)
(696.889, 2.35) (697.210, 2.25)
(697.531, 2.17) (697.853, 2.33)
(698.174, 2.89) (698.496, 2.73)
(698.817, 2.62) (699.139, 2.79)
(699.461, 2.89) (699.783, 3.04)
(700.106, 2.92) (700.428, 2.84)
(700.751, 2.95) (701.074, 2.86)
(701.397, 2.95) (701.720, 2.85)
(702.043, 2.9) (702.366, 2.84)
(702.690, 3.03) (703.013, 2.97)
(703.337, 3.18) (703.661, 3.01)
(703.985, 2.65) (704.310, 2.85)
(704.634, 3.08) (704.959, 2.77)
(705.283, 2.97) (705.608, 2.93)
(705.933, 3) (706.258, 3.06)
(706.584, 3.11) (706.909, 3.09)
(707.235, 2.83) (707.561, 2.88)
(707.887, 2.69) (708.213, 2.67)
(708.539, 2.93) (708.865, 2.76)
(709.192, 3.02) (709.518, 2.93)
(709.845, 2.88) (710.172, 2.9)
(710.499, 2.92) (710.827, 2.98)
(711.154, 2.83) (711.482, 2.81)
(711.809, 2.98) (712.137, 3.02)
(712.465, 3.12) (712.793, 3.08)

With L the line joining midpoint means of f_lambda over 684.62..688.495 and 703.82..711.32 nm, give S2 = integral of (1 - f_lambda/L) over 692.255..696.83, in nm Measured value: 0.29 nm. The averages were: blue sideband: 3.08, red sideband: 2.9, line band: 2.82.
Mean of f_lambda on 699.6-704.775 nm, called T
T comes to 2.93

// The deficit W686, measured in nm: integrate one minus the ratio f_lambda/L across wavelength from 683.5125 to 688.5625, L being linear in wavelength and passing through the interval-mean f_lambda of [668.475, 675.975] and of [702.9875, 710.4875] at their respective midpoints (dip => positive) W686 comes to -0.20 nm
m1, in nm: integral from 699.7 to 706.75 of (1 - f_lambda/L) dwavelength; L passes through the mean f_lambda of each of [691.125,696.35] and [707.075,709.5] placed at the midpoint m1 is -0.202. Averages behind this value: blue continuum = 2.91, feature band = 2.94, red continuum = 2.83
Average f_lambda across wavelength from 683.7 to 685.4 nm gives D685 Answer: 2.91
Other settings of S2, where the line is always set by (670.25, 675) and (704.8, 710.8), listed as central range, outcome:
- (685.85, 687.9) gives -0.14 nm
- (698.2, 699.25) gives 0.07 nm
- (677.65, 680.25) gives -0.09 nm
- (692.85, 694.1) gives 0.02 nm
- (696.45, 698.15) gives 0.32 nm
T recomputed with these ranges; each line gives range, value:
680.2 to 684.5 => 3.04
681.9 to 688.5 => 3.05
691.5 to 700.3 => 2.78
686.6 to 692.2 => 3.16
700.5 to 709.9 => 2.92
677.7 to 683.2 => 3.07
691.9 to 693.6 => 2.93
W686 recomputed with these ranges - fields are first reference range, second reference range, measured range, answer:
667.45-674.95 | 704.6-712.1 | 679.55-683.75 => -0.20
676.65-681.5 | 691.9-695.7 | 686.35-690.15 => -0.25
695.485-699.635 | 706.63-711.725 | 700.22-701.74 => -0.13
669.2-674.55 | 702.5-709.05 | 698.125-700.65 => 0.08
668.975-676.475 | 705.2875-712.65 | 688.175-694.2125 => -0.26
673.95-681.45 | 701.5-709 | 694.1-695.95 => 0.02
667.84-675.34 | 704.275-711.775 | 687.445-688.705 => -0.10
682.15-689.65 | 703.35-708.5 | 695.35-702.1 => 0.60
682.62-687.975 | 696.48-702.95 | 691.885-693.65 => -0.03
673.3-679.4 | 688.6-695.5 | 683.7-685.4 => 0.05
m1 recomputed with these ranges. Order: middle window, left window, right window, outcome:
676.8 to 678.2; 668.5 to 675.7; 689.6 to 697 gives -0.06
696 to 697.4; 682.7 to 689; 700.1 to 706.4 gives 0.27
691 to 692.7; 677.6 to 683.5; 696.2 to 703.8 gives -0.09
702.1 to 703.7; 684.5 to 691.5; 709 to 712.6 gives 0.00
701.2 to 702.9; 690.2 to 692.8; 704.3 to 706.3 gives 0.04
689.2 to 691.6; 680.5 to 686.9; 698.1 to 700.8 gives -0.15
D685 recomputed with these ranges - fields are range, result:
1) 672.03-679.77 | 2.98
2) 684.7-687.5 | 3.05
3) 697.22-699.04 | 2.53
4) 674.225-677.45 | 2.9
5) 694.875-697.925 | 2.53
